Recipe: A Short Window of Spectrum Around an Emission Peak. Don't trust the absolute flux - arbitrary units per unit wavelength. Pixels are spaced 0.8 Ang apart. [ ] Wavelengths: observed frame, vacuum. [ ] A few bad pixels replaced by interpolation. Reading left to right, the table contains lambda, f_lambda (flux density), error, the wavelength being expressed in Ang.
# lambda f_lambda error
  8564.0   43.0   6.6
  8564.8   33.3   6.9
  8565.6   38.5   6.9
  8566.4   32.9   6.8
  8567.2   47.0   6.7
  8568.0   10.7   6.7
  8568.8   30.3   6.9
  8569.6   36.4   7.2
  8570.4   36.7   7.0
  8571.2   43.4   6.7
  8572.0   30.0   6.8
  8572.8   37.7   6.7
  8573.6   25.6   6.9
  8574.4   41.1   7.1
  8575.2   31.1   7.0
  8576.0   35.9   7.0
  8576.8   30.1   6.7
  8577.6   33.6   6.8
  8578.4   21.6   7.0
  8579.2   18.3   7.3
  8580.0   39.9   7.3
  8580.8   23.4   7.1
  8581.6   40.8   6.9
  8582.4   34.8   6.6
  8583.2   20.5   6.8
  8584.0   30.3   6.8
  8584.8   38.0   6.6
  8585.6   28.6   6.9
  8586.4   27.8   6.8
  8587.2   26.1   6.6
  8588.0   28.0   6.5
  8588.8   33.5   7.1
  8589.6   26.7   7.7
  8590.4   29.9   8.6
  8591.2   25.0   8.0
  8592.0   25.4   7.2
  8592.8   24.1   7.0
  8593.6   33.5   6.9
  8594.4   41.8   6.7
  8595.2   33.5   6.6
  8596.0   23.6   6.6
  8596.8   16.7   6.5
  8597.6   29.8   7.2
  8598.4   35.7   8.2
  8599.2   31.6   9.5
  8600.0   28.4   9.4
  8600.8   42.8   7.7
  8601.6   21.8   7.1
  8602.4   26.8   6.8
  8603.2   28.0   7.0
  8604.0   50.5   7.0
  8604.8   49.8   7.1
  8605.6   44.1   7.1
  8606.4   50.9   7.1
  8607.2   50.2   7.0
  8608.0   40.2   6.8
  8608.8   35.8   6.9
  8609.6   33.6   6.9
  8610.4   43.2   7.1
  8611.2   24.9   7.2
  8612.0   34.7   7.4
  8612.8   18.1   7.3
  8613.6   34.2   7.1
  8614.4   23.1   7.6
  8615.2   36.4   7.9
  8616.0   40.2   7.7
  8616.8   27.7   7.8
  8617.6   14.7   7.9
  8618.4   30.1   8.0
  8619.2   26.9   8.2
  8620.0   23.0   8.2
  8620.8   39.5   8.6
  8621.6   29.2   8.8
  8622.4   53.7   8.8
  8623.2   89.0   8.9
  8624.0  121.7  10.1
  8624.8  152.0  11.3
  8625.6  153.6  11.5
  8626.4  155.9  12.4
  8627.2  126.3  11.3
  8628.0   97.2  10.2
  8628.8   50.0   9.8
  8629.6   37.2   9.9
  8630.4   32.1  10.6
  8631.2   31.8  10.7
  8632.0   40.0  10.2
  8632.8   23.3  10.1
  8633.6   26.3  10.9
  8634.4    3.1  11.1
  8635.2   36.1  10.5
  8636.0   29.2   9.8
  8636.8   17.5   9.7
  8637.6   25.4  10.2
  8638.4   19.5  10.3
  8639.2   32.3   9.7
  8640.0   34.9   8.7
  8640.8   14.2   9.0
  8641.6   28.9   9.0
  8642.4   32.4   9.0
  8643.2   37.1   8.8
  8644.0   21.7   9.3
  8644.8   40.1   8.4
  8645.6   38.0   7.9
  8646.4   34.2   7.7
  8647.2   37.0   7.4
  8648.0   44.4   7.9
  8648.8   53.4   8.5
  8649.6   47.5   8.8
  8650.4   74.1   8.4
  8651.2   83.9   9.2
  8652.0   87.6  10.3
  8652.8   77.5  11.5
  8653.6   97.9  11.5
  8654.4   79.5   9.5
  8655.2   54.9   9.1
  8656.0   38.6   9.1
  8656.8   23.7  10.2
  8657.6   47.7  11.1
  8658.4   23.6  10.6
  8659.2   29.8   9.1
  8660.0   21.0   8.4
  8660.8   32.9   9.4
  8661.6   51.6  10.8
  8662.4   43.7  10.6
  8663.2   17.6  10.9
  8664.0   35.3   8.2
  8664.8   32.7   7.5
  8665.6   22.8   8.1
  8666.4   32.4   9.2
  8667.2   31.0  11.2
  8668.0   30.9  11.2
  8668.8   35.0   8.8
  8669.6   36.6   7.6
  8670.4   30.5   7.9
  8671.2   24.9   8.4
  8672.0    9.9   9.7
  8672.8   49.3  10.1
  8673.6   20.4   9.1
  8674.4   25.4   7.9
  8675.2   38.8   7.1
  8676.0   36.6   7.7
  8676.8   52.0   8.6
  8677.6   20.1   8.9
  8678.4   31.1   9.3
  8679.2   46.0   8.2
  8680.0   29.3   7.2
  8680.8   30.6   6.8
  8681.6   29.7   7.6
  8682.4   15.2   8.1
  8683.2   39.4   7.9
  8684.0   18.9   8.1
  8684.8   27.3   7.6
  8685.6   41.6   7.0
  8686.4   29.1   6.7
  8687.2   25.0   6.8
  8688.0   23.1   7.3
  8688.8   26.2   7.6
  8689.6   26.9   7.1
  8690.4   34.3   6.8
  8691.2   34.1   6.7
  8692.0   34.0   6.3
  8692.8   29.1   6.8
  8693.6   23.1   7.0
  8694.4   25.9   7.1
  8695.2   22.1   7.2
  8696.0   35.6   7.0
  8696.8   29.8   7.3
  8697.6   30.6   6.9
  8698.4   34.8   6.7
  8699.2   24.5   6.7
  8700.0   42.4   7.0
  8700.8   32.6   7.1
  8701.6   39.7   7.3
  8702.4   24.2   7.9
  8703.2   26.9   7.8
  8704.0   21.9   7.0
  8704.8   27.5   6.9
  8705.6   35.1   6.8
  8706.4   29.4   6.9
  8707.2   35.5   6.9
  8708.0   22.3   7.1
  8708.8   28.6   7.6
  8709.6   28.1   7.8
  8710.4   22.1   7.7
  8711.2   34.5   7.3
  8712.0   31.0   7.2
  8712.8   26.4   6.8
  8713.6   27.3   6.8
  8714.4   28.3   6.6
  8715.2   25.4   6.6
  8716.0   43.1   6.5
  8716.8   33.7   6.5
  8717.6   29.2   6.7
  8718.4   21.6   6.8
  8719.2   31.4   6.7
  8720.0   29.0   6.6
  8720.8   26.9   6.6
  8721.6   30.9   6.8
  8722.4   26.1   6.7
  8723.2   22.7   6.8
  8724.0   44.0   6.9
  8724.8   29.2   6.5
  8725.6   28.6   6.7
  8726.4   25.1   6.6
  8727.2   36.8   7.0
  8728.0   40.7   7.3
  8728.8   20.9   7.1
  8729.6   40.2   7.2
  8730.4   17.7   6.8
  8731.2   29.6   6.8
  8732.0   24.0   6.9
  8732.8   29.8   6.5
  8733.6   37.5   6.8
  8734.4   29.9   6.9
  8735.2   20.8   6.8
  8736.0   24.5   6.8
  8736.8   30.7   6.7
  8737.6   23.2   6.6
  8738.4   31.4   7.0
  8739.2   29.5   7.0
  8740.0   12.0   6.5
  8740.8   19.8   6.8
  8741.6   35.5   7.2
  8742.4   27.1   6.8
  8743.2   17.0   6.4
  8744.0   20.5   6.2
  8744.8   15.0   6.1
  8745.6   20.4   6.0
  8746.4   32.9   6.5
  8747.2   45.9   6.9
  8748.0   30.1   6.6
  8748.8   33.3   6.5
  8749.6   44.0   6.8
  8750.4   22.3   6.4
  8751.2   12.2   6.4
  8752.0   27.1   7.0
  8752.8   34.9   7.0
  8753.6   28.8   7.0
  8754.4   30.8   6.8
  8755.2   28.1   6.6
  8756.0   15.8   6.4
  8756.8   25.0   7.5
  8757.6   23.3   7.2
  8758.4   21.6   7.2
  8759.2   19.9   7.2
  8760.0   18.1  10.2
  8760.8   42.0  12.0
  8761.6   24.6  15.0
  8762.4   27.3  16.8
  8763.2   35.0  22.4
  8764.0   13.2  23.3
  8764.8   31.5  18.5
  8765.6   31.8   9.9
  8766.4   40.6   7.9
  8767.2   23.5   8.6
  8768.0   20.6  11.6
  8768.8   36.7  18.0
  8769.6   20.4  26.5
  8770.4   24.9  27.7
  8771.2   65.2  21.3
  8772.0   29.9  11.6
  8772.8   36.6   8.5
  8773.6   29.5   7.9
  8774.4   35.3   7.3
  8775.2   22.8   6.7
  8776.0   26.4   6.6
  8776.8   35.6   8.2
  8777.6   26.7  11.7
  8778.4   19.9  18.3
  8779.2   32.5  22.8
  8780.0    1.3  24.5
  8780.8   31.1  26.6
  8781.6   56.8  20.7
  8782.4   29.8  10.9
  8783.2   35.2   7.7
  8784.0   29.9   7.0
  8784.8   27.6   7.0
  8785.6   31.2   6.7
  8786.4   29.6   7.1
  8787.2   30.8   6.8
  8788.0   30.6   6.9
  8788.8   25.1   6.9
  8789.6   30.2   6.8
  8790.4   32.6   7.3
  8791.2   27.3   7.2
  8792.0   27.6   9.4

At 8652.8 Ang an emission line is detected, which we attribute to [N II]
